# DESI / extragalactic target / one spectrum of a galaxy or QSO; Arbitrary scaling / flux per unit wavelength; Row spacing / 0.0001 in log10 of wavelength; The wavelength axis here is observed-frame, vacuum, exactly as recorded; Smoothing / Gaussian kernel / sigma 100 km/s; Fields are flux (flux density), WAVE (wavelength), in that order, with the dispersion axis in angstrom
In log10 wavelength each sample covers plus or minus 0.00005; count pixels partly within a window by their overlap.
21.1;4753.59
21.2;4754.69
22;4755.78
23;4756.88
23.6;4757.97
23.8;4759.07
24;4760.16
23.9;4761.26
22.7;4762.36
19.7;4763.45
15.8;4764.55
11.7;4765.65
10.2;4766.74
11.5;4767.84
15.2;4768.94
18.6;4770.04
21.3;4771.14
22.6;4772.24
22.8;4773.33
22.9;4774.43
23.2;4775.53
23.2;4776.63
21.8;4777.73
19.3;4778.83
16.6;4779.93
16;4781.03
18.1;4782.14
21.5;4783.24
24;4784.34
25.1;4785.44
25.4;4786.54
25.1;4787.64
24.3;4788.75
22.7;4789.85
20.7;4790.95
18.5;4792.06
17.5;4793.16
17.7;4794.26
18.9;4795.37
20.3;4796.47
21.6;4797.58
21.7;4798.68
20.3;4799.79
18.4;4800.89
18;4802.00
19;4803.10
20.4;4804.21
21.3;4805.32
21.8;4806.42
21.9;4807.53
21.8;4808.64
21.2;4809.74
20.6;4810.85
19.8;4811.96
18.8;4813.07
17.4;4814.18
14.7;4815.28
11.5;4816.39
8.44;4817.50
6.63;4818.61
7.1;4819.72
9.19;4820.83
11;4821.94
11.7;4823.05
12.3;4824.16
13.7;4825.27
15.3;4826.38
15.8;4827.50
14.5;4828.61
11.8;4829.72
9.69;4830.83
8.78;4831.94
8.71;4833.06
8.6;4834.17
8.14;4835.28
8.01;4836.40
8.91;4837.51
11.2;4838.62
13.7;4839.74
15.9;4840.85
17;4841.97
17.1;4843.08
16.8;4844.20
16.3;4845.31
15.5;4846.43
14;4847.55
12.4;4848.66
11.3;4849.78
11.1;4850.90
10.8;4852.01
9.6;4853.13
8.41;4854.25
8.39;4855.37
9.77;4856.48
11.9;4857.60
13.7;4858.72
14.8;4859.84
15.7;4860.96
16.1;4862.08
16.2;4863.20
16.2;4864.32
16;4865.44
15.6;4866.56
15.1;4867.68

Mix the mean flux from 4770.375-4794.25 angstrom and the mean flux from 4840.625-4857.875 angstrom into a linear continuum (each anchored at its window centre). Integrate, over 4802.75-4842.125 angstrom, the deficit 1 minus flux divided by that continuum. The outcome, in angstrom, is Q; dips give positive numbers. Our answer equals 5.9 angstrom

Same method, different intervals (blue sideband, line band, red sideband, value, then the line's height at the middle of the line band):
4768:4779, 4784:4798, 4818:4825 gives -4.0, 16.8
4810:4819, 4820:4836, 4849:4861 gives 3.0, 13.8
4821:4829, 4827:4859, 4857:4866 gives 4.9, 14.1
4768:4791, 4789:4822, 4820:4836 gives -3.5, 15.9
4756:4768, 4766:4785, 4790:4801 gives 0.2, 19.5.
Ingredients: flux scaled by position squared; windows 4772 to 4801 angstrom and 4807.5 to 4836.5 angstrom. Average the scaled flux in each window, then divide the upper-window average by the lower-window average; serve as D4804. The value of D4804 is 0.63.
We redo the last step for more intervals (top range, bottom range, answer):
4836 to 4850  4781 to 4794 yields 0.65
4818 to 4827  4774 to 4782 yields 0.55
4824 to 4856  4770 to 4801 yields 0.59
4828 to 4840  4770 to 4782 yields 0.50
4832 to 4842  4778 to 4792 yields 0.51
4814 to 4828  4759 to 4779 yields 0.61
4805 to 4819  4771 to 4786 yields 0.83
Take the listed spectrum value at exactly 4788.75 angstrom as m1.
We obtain 24.3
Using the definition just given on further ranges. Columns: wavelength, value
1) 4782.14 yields 18.1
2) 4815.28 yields 14.7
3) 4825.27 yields 13.7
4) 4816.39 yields 11.5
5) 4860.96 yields 15.7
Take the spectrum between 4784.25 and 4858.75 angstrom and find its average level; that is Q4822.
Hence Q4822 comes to 15.4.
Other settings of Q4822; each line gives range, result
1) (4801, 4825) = 15.9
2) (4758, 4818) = 19.8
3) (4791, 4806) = 19.6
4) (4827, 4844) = 11.9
